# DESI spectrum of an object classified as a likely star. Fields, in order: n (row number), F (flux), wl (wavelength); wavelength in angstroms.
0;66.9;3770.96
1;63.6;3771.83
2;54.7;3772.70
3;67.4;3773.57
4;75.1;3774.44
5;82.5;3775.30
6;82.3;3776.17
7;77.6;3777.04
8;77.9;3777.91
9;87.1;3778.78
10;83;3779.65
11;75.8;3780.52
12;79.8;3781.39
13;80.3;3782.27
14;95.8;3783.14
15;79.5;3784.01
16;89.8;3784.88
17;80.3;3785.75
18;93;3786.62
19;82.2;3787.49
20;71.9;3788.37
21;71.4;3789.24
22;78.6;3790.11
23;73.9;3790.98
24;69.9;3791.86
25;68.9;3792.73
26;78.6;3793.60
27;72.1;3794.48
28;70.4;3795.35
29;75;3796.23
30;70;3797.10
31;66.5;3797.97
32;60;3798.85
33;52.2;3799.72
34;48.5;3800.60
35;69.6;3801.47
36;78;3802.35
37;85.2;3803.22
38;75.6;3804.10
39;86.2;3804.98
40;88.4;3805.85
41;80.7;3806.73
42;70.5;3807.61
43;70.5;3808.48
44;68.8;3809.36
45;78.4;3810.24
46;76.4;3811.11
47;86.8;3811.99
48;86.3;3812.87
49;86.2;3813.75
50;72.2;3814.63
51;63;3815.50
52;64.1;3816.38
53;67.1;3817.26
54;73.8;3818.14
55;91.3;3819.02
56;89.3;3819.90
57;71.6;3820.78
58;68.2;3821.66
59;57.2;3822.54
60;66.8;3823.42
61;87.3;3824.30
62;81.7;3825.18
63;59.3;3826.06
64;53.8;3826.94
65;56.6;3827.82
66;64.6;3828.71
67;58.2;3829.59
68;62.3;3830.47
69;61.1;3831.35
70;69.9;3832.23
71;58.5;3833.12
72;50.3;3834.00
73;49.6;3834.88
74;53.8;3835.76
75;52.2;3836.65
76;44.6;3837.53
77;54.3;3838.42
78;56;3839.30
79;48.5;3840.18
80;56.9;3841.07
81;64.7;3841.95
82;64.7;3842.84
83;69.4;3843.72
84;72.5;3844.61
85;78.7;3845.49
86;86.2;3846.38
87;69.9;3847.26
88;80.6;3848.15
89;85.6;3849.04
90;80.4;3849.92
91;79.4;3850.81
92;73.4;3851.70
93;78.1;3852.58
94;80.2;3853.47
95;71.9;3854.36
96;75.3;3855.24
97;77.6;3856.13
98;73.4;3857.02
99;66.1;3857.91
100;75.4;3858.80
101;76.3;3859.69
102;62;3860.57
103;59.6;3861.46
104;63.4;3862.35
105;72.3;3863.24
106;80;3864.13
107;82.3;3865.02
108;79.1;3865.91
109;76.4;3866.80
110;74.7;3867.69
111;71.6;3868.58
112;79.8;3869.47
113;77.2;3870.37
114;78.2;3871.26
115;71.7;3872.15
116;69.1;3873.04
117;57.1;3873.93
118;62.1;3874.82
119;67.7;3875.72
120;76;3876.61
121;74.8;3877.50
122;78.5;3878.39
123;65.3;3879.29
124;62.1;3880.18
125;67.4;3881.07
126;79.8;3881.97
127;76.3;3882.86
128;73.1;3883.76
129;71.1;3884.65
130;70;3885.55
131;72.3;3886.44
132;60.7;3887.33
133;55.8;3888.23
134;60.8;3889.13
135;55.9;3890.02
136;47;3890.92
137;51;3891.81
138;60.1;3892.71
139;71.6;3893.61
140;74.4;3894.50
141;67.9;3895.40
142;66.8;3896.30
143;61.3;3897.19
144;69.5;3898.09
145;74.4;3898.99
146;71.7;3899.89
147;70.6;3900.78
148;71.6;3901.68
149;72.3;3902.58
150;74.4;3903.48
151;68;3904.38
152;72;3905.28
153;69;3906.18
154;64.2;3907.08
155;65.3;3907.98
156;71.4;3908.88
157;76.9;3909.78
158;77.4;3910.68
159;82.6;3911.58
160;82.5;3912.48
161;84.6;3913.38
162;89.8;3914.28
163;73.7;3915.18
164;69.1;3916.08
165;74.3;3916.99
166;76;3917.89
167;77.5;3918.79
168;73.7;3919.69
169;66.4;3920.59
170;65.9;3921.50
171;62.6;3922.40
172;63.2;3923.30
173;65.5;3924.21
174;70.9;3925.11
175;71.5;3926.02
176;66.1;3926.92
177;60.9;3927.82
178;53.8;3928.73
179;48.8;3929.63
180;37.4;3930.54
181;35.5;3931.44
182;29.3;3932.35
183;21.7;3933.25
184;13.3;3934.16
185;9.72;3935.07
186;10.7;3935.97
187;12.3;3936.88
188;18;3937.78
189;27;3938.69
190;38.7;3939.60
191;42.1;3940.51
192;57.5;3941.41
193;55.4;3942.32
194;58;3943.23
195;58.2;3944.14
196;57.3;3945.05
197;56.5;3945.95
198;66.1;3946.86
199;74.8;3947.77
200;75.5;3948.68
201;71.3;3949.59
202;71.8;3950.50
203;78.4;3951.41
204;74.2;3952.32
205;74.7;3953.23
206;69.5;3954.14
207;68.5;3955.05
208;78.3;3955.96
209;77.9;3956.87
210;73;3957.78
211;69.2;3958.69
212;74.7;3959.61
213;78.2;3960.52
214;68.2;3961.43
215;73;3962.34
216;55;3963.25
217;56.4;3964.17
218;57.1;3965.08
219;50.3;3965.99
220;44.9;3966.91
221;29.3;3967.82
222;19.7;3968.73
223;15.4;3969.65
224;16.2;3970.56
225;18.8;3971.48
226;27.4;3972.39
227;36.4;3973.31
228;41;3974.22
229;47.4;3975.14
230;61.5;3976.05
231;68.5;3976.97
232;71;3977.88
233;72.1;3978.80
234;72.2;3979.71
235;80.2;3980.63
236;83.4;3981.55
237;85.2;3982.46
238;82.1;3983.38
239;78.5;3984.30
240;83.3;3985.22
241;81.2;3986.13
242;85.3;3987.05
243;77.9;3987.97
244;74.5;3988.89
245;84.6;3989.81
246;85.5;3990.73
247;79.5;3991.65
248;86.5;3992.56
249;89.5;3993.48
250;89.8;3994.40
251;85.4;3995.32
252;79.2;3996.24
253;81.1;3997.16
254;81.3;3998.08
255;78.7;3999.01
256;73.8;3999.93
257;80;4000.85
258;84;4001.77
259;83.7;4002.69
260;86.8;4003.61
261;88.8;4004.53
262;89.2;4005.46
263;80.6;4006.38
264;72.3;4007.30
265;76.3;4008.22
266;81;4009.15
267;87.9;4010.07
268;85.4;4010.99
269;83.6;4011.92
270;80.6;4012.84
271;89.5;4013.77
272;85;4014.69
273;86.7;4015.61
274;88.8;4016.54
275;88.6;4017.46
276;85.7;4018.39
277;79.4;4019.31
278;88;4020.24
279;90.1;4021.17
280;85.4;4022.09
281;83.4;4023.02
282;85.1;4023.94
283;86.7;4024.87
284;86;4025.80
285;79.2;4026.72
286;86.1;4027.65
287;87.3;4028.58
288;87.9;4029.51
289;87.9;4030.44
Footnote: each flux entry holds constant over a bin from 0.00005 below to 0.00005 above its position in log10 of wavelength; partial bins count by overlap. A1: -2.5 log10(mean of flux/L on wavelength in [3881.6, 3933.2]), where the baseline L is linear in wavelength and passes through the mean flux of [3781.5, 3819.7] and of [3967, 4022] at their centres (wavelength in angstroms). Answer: 0.12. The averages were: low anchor 75.6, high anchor 73.6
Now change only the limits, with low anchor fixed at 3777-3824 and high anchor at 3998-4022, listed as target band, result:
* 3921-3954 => 0.49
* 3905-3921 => 0.07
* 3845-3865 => 0.04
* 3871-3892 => 0.18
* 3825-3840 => 0.32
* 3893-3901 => 0.14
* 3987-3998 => 0.00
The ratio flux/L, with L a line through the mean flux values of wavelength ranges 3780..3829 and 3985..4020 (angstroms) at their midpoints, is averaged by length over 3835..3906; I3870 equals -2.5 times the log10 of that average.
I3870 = 0.12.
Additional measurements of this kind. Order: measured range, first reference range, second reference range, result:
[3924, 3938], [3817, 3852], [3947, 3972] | 0.494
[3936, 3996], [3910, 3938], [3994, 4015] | 0.136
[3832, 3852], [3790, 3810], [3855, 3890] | 0.099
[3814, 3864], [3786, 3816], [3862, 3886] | 0.082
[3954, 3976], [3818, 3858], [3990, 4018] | 0.468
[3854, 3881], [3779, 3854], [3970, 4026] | 0.019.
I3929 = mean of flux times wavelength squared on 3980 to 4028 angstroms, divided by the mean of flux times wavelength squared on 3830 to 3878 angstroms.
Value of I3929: 1.30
